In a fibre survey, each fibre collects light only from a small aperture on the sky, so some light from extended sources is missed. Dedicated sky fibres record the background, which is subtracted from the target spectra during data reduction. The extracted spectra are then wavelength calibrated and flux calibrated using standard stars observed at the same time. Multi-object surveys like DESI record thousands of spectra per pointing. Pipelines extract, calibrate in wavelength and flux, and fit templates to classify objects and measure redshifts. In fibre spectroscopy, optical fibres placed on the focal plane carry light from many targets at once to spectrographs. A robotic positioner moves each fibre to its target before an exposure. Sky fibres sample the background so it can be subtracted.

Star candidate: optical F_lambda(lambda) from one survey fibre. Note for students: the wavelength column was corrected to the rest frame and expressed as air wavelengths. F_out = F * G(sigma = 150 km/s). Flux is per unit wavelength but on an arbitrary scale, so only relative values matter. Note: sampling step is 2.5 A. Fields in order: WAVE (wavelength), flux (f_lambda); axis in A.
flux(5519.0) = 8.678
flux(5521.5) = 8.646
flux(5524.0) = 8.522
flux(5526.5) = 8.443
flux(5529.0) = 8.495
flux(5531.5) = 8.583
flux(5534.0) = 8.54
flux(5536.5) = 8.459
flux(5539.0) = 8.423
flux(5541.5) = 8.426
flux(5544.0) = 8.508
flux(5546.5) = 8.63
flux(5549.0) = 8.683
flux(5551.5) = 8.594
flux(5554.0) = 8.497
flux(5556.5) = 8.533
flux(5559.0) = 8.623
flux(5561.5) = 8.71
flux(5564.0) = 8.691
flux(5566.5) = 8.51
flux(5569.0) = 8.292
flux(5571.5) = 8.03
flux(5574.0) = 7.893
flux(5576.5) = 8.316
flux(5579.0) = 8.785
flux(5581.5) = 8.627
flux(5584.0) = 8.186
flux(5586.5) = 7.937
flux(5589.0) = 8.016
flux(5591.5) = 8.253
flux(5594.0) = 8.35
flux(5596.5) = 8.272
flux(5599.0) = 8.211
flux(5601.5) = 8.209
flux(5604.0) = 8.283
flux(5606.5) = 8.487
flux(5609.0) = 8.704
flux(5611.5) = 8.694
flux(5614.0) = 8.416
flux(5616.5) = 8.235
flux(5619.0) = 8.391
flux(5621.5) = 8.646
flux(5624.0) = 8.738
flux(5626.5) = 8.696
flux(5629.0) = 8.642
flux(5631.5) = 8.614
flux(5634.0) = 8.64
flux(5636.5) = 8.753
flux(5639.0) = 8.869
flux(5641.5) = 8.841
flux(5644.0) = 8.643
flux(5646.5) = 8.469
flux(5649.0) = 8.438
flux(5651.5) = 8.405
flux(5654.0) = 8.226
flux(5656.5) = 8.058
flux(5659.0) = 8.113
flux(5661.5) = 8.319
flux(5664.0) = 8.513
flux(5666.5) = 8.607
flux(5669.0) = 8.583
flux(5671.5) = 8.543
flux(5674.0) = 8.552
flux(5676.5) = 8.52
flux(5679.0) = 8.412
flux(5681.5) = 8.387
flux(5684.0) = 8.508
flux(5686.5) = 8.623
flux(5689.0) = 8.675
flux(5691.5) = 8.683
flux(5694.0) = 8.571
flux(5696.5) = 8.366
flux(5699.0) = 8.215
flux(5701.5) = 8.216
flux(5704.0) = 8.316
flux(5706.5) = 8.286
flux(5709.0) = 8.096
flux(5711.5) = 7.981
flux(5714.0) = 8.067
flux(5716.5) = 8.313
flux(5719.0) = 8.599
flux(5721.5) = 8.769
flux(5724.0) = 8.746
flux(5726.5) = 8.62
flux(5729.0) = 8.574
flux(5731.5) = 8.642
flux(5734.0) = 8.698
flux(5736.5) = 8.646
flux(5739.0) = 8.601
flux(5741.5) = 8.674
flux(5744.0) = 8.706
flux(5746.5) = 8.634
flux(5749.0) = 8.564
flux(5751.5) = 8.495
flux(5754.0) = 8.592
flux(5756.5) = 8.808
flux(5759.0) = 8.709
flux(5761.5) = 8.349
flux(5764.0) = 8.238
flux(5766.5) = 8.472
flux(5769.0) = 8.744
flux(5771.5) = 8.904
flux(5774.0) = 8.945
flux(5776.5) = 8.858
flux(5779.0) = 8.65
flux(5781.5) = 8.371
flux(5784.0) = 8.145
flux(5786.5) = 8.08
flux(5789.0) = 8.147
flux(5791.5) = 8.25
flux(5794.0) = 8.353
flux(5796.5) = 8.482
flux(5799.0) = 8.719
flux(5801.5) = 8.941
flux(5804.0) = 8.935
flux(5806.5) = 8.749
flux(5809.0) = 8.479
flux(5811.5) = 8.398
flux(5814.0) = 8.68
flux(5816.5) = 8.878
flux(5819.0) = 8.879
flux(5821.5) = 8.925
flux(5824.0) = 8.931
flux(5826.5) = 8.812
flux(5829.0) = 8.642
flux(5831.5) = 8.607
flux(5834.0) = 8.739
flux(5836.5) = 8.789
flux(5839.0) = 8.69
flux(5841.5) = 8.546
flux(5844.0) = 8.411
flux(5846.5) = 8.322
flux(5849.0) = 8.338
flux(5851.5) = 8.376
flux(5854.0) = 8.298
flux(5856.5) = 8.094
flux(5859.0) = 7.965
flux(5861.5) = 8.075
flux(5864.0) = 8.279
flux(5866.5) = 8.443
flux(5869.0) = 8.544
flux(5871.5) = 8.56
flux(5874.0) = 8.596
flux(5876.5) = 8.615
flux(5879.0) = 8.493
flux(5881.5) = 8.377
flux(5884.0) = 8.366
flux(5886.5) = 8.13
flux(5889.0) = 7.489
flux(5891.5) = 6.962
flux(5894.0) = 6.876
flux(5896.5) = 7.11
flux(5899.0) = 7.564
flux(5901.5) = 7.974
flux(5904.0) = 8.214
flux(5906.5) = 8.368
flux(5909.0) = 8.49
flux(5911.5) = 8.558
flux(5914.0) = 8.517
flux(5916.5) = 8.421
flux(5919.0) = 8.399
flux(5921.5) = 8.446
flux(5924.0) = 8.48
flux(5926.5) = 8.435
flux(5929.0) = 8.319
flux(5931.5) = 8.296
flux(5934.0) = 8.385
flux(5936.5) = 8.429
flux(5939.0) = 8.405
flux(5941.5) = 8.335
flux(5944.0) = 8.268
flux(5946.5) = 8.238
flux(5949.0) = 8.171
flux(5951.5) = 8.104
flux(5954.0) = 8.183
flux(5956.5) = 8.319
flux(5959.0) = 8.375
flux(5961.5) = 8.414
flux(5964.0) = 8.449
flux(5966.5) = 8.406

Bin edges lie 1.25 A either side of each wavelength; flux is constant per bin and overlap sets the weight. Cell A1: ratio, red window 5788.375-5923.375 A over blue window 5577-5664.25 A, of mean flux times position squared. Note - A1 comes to 1.08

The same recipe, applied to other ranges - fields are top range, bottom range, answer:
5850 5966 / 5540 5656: 1.08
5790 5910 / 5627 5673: 1.05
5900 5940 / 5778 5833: 1.01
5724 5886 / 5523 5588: 1.10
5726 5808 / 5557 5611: 1.10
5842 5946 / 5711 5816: 1.00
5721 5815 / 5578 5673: 1.07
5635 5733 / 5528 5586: 1.05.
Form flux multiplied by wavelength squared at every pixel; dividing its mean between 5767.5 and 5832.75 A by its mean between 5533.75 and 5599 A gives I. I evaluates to 1.1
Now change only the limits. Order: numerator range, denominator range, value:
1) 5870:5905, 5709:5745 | 0.99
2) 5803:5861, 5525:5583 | 1.11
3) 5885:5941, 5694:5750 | 1.02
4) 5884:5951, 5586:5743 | 1.05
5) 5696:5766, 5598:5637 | 1.04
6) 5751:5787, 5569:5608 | 1.11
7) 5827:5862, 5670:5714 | 1.06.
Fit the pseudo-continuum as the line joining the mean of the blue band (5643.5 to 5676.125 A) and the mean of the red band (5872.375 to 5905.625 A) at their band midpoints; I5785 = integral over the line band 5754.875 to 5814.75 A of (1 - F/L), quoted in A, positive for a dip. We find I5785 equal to -3.0 A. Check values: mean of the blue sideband 8.42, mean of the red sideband 7.92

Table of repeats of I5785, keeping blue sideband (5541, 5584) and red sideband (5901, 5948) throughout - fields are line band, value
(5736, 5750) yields -0.3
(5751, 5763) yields -0.2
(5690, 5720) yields 0.5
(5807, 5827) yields -0.8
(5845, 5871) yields 0.3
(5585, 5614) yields 0.5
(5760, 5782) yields -0.5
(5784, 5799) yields 0.2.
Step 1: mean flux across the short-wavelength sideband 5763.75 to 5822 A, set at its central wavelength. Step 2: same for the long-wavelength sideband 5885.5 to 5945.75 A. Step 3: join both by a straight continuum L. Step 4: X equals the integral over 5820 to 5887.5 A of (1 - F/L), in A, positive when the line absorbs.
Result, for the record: -1.0 A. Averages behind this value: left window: 8.59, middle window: 8.48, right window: 8.12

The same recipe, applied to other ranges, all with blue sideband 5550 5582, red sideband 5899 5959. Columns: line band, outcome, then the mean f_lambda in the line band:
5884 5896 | 1.27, 7.45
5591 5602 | 0.25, 8.26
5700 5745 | -0.36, 8.47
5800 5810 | -0.49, 8.78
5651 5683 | 0.09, 8.4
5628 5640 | -0.37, 8.7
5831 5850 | -0.45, 8.56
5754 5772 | -0.43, 8.59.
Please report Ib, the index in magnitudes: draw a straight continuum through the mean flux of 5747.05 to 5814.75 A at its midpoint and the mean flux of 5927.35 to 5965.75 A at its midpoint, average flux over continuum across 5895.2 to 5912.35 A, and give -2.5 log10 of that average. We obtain 0.047 mag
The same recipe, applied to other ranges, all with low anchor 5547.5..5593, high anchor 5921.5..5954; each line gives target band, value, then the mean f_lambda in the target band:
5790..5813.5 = -0.03 mag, 8.59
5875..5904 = 0.07 mag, 7.84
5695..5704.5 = 0.01 mag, 8.28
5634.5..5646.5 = -0.04 mag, 8.74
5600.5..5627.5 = -0.01 mag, 8.5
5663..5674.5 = -0.02 mag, 8.56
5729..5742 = -0.04 mag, 8.64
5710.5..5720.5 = 0.01 mag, 8.26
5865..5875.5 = -0.03 mag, 8.53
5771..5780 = -0.06 mag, 8.84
